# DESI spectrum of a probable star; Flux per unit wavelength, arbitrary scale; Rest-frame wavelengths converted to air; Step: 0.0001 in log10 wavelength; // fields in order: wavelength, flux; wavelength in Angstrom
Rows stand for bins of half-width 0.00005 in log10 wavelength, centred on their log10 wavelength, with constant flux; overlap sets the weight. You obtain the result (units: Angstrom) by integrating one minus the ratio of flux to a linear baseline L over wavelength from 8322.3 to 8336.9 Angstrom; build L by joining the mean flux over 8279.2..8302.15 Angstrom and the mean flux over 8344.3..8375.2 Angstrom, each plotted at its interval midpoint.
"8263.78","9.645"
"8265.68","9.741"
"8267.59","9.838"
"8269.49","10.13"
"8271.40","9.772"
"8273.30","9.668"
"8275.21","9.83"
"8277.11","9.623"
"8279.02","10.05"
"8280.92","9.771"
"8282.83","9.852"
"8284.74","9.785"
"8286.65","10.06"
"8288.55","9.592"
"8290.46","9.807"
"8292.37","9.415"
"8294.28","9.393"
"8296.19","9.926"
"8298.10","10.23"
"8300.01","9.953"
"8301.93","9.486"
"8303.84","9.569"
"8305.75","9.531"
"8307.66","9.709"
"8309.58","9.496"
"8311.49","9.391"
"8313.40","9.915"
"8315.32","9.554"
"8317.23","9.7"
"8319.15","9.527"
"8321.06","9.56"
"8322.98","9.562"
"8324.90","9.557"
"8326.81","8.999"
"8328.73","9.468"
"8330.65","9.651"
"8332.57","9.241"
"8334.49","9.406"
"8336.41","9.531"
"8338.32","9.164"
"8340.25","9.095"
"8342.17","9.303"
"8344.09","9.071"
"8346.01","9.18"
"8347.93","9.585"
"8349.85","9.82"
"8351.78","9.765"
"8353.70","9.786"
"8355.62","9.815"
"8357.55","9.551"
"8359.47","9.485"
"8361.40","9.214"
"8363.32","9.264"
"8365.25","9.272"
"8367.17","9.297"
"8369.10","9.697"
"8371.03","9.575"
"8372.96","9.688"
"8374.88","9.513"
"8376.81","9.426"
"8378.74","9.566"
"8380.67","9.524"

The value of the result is 0.3 Angstrom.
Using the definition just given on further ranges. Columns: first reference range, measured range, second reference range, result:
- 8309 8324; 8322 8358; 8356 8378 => 0.3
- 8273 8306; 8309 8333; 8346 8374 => 0.4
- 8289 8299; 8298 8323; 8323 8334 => -0.2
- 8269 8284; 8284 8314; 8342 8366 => 0.1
